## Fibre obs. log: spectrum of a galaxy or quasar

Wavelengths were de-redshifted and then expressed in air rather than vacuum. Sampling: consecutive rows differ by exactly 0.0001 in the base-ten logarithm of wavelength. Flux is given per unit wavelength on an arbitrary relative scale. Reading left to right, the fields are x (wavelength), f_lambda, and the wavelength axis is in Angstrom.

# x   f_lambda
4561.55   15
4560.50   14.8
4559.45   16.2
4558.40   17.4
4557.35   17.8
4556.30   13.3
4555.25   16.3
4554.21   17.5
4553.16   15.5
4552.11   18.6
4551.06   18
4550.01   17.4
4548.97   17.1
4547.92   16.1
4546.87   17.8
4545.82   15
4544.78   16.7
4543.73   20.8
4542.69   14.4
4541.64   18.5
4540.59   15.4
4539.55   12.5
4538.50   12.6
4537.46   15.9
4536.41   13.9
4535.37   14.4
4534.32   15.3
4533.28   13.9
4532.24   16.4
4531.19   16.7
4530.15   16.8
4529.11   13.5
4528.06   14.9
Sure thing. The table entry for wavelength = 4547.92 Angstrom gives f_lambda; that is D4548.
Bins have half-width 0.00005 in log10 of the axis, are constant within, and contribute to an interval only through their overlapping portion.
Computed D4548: 16.1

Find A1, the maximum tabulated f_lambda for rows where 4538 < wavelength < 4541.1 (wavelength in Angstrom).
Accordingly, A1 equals 15.4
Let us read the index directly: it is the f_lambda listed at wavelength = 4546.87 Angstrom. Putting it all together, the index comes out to 17.8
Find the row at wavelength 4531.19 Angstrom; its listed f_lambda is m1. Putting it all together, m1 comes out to 16.7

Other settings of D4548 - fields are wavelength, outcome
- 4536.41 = 13.9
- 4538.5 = 12.6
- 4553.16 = 15.5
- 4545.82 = 15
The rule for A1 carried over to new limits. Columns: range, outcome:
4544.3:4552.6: 18.6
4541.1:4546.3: 20.8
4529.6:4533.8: 16.8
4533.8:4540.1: 15.9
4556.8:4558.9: 17.8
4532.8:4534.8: 15.3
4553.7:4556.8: 17.5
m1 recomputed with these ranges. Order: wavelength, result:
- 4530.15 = 16.8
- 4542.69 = 14.4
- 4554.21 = 17.5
